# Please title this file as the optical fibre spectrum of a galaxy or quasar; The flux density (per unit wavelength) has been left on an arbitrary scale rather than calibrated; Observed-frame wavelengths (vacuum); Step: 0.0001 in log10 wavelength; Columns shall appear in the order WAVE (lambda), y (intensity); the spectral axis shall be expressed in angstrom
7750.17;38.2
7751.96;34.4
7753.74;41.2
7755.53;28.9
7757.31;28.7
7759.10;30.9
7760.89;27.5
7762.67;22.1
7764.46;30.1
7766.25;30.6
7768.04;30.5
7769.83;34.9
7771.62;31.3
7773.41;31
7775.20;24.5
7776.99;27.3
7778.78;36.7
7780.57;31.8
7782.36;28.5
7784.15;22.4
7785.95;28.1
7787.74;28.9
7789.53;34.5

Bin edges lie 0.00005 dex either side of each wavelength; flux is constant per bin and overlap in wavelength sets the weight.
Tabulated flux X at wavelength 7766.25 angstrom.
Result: 30.6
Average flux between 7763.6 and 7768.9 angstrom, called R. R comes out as 30.4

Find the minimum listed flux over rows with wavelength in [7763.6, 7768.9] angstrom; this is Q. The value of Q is 30.1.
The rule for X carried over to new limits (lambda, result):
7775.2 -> 24.5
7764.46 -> 30.1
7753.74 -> 41.2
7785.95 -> 28.1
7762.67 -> 22.1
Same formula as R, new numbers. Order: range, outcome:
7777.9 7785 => 29.9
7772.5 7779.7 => 29.9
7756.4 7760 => 29.8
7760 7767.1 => 27.6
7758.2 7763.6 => 26.8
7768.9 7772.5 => 33.1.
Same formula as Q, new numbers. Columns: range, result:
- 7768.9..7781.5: 24.5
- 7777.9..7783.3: 28.5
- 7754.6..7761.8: 27.5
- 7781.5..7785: 22.4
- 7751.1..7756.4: 28.9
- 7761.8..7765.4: 22.1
